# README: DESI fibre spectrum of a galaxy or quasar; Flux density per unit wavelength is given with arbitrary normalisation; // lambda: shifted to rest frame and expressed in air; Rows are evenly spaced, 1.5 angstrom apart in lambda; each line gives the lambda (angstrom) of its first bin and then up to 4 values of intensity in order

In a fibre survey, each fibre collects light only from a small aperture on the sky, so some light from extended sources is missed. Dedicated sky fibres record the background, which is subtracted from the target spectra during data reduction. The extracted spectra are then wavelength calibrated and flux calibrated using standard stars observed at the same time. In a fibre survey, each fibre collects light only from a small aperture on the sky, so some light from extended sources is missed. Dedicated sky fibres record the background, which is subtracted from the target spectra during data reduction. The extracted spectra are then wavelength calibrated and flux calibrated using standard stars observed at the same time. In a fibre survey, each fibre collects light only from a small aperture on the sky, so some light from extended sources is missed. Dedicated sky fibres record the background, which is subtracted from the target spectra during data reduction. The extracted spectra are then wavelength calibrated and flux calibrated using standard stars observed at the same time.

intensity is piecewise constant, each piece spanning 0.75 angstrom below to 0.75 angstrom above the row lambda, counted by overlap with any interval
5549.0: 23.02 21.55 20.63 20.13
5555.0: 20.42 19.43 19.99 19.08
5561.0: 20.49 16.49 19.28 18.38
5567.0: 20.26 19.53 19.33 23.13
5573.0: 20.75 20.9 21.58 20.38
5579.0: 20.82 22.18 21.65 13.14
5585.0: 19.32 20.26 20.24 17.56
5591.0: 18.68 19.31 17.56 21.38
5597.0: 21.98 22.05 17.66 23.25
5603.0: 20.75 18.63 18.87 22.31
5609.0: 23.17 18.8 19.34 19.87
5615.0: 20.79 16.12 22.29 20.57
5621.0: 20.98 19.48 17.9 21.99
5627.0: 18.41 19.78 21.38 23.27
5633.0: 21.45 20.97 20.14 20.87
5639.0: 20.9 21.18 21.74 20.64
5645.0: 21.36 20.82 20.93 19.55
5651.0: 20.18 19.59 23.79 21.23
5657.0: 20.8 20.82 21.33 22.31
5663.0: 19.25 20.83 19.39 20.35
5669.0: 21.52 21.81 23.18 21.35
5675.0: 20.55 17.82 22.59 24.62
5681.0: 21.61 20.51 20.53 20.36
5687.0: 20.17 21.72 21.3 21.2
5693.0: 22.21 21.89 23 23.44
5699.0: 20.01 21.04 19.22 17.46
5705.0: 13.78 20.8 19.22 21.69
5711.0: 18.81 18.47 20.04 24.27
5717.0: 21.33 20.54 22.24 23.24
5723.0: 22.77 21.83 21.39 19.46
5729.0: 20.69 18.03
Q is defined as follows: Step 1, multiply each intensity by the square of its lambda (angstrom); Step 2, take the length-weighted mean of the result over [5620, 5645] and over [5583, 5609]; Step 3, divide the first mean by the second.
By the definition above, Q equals 1.1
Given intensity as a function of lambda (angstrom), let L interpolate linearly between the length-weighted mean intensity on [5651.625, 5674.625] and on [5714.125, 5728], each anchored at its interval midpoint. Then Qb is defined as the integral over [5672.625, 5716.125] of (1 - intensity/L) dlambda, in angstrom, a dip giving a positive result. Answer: 1.72 angstrom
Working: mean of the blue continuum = 21.2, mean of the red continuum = 21.9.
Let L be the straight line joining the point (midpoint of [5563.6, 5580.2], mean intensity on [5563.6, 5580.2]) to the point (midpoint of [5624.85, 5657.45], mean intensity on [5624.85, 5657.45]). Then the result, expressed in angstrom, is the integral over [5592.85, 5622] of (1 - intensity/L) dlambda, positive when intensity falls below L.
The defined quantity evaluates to 0.6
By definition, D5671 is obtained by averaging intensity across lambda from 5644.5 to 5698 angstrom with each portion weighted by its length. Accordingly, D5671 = 21.2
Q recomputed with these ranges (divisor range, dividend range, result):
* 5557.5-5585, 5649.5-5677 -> 1.09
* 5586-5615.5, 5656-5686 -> 1.07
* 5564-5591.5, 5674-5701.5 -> 1.12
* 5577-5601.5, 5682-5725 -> 1.10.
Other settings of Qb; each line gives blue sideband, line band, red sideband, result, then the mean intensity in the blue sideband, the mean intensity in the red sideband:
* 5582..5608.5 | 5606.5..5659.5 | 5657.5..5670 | -1.0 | 19.7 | 20.7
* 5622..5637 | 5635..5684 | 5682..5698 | -0.1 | 20.5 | 21.5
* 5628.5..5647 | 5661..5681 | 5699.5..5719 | -0.7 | 21.2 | 19.7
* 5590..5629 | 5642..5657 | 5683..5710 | -0.5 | 20.1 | 20.5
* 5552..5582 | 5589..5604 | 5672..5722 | 0.2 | 20.2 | 20.8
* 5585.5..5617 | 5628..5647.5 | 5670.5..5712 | -0.8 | 20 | 20.7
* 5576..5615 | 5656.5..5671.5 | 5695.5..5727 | -0.4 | 20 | 20.7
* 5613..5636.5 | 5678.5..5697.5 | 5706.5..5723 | -0.8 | 20.3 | 21.1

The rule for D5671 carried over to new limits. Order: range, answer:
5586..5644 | 20.3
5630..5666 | 21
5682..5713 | 20.3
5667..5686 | 21.3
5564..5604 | 20.1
